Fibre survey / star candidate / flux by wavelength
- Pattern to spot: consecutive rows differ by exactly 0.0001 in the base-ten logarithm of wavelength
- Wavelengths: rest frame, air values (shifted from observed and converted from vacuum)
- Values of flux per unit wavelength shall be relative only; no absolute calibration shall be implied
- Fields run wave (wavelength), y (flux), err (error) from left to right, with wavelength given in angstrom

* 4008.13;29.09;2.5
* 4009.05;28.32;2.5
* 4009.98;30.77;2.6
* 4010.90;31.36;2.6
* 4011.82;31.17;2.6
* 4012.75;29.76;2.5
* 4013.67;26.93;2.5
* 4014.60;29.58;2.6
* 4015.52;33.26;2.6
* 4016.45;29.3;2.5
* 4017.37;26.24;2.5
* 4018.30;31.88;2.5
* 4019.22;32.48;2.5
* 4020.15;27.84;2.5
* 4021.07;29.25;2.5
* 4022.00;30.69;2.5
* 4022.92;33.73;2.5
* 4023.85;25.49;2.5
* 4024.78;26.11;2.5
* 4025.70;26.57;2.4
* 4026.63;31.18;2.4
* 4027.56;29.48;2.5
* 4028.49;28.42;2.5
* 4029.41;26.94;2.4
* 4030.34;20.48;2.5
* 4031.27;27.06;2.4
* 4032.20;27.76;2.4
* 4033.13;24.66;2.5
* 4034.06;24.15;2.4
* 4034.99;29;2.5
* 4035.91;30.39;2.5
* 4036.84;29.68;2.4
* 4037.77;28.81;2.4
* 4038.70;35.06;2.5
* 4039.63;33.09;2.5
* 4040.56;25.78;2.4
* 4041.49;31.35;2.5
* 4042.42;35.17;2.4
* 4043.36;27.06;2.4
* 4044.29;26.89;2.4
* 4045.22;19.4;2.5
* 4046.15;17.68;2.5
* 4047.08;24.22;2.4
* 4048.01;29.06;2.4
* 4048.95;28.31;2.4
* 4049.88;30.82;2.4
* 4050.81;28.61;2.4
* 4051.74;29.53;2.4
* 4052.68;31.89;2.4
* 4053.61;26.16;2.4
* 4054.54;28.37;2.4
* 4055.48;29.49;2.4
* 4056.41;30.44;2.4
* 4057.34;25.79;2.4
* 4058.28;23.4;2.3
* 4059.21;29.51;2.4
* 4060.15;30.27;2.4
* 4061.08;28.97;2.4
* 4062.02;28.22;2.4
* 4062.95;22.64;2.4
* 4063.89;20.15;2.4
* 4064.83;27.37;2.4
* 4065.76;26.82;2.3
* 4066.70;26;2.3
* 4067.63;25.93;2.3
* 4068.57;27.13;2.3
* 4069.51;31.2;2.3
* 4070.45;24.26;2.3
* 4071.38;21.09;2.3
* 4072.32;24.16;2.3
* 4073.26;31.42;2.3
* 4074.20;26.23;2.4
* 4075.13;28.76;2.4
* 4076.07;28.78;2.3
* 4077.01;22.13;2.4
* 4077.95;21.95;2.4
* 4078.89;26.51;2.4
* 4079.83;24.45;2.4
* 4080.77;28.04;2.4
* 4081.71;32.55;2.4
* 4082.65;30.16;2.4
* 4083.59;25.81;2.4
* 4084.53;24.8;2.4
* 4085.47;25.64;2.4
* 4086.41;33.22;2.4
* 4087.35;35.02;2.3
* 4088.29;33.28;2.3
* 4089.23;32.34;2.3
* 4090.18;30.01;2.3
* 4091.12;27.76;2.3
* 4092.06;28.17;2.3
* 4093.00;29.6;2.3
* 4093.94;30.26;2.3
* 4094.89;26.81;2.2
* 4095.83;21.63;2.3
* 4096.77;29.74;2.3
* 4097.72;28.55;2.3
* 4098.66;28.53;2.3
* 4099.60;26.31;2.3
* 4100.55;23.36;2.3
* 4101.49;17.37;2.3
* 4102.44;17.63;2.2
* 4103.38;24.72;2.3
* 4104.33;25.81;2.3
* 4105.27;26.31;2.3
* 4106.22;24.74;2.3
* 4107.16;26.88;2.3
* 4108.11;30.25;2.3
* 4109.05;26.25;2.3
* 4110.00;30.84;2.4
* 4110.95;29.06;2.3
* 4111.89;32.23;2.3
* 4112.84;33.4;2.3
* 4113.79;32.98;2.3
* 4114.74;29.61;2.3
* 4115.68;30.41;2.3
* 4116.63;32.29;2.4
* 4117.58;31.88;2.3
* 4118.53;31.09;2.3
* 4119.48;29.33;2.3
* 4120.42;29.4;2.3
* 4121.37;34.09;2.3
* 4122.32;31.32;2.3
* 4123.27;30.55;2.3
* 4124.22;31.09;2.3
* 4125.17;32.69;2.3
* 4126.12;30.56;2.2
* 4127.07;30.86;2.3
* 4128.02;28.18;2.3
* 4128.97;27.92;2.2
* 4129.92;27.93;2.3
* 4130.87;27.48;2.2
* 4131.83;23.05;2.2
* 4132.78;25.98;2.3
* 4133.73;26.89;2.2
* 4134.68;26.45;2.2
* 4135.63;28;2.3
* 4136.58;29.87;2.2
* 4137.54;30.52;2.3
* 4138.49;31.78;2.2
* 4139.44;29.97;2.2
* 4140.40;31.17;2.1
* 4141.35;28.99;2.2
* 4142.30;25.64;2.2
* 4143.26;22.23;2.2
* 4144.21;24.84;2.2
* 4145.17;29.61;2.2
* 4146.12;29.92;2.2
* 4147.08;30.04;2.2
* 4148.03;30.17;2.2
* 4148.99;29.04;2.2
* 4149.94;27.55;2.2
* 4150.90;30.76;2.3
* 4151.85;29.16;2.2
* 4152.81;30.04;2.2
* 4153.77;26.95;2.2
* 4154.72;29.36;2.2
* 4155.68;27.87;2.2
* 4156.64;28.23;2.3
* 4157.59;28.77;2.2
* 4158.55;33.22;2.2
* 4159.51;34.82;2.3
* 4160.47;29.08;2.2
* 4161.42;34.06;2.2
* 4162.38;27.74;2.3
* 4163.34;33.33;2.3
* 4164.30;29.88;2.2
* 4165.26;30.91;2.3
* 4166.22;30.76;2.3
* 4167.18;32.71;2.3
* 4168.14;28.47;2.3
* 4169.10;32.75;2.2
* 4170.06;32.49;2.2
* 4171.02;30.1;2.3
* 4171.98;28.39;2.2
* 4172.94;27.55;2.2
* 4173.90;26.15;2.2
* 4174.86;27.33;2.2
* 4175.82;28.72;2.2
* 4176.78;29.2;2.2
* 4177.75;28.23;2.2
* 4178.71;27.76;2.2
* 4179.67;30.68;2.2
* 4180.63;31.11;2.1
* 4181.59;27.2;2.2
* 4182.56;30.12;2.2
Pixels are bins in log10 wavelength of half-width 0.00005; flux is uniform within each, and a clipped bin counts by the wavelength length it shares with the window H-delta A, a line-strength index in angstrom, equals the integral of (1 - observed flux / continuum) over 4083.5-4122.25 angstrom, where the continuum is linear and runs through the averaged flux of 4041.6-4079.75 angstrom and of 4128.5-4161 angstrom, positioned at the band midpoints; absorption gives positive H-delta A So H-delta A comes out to -1.1 angstrom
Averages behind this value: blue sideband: 26.8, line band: 28.5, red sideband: 28.6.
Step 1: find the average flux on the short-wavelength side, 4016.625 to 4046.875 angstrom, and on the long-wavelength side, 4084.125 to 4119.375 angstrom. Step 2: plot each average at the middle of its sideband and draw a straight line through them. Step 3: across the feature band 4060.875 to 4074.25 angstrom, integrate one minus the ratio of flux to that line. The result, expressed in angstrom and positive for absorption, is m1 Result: 1.0 angstrom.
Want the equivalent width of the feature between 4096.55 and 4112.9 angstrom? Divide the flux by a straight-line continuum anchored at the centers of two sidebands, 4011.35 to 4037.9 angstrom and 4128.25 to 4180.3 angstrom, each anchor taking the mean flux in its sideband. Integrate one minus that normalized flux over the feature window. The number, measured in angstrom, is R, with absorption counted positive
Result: 1.3 angstrom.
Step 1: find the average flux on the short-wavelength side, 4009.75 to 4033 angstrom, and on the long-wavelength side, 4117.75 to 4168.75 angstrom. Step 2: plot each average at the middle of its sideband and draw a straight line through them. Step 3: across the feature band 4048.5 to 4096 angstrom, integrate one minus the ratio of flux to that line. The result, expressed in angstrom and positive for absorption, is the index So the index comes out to 2.27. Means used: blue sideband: 28.9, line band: 27.7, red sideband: 29.5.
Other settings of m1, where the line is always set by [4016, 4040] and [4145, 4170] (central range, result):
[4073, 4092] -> 0.6 angstrom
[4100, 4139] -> 1.6 angstrom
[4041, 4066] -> 1.4 angstrom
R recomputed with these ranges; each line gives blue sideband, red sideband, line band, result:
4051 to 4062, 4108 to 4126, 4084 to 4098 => 0.4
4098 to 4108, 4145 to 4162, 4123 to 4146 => -0.5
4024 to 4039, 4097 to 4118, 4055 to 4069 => 0.5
